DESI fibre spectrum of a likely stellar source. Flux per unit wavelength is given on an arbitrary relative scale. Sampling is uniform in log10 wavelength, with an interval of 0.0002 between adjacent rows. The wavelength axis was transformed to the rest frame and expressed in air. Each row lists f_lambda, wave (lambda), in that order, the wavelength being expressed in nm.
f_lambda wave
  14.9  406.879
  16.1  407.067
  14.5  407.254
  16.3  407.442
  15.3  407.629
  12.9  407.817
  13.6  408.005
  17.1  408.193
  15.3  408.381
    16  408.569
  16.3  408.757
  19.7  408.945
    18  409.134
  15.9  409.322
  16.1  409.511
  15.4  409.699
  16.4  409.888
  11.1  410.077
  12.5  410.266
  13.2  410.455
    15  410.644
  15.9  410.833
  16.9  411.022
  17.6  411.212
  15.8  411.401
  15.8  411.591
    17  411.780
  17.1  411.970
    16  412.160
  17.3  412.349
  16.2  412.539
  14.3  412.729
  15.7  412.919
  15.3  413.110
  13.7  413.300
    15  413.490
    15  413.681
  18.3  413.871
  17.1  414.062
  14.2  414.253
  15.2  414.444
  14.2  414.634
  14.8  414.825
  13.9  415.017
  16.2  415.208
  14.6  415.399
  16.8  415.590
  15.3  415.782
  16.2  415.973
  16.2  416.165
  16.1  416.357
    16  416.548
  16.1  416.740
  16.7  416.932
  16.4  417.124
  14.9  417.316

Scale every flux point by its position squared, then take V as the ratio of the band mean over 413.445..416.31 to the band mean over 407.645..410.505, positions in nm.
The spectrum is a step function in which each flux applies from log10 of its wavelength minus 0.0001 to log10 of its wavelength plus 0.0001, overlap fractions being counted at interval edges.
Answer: 1.0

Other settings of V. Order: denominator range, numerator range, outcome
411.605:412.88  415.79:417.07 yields 1.01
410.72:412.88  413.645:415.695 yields 0.96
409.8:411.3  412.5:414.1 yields 1.06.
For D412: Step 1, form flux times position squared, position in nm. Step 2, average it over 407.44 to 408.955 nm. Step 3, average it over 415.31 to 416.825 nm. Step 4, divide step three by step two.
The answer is 1.06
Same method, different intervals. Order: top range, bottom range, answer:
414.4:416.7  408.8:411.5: 1.01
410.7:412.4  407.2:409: 1.08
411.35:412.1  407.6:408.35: 1.14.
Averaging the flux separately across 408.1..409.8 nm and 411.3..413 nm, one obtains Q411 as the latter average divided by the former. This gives 1.0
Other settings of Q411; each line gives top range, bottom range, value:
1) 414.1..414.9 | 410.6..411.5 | 0.91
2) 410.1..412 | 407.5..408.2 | 1.07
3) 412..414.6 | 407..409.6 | 0.98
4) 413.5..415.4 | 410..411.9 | 1.01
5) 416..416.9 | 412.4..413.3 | 1.06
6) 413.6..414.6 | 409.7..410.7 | 1.16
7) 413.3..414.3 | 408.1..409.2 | 0.93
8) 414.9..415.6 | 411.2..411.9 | 0.92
